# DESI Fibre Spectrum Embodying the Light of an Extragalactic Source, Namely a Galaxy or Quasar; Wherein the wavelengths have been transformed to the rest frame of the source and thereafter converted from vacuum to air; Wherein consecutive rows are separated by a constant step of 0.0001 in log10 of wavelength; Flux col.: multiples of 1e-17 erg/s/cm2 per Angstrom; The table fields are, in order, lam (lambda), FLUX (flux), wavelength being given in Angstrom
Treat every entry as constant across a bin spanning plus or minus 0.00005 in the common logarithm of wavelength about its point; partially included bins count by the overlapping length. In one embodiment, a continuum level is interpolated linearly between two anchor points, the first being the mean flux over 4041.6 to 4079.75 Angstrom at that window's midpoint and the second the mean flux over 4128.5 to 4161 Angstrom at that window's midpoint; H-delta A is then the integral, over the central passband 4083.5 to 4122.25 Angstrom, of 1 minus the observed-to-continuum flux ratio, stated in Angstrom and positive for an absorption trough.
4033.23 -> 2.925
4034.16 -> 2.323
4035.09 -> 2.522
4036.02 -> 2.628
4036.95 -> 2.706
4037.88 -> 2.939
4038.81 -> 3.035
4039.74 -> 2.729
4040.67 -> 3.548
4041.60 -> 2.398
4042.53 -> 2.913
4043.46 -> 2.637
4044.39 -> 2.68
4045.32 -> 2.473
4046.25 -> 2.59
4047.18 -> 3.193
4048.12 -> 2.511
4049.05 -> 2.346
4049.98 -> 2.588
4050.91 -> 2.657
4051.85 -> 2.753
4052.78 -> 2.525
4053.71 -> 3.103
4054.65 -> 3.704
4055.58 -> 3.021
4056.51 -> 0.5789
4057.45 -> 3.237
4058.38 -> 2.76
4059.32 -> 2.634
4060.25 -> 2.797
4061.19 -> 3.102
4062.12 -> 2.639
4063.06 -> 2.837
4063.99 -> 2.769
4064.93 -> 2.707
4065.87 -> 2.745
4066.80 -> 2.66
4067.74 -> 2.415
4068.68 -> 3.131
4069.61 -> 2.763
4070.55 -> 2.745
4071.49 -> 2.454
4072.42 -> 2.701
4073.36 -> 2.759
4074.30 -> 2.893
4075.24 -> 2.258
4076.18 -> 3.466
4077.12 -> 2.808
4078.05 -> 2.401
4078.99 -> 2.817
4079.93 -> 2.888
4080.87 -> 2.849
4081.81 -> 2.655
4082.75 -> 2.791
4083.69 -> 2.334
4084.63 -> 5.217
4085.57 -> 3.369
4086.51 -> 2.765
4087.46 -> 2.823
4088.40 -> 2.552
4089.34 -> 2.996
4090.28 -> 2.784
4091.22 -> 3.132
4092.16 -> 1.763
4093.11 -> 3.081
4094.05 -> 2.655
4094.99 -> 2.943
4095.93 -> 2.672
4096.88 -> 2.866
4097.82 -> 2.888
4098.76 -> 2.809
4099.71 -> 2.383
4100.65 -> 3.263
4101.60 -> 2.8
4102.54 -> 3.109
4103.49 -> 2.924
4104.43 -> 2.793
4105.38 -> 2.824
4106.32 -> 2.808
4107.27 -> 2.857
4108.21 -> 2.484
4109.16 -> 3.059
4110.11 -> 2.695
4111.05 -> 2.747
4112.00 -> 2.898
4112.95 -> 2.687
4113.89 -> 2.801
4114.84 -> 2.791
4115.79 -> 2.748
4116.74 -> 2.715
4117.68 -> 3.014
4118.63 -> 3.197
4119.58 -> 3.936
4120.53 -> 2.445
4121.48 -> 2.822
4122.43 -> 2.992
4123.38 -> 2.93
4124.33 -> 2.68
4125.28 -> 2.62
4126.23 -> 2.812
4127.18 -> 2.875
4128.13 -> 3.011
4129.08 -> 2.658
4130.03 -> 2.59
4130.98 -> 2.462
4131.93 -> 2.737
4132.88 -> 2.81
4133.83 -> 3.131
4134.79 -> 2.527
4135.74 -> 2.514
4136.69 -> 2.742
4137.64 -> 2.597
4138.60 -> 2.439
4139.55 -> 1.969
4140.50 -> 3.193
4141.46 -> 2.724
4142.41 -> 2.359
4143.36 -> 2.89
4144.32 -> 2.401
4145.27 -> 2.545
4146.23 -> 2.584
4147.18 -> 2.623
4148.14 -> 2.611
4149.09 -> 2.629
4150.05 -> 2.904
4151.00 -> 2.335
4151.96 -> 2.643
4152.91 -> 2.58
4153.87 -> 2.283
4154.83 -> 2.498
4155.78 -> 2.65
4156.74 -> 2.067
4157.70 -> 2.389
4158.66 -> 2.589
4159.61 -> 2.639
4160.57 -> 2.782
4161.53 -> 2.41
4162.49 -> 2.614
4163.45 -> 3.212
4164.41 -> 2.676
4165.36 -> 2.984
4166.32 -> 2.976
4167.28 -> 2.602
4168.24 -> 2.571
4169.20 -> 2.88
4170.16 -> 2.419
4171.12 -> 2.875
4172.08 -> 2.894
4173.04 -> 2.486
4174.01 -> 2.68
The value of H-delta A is -3.5 Angstrom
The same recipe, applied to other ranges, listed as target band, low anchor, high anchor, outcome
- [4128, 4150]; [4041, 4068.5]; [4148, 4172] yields 0.1 Angstrom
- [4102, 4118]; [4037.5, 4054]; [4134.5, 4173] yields -0.9 Angstrom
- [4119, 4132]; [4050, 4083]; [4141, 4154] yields -1.0 Angstrom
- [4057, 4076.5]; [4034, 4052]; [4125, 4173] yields -0.6 Angstrom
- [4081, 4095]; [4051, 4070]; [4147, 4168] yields -1.1 Angstrom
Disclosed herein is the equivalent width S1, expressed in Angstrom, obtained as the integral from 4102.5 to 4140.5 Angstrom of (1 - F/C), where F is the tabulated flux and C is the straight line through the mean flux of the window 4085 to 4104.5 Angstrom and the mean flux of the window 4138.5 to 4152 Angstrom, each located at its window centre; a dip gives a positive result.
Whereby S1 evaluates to -1.1 Angstrom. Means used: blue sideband 2.84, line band 2.79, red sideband 2.59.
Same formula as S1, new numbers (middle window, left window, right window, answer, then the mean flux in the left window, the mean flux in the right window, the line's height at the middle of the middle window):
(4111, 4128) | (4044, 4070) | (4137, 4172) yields -1.5 Angstrom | 2.71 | 2.62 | 2.65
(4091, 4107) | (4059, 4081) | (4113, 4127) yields 0.2 Angstrom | 2.76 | 2.89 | 2.83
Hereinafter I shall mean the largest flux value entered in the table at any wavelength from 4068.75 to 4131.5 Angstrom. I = 5.217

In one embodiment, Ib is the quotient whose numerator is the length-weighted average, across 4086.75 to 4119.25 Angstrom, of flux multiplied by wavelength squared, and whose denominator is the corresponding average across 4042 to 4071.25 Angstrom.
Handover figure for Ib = 1.06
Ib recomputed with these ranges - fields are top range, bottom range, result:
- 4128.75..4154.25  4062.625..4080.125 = 0.98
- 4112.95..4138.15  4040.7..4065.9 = 1.07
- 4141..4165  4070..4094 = 0.94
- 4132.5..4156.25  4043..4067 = 1.01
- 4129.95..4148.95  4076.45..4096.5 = 0.94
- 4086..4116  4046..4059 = 1.07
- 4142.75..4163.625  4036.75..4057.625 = 0.99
